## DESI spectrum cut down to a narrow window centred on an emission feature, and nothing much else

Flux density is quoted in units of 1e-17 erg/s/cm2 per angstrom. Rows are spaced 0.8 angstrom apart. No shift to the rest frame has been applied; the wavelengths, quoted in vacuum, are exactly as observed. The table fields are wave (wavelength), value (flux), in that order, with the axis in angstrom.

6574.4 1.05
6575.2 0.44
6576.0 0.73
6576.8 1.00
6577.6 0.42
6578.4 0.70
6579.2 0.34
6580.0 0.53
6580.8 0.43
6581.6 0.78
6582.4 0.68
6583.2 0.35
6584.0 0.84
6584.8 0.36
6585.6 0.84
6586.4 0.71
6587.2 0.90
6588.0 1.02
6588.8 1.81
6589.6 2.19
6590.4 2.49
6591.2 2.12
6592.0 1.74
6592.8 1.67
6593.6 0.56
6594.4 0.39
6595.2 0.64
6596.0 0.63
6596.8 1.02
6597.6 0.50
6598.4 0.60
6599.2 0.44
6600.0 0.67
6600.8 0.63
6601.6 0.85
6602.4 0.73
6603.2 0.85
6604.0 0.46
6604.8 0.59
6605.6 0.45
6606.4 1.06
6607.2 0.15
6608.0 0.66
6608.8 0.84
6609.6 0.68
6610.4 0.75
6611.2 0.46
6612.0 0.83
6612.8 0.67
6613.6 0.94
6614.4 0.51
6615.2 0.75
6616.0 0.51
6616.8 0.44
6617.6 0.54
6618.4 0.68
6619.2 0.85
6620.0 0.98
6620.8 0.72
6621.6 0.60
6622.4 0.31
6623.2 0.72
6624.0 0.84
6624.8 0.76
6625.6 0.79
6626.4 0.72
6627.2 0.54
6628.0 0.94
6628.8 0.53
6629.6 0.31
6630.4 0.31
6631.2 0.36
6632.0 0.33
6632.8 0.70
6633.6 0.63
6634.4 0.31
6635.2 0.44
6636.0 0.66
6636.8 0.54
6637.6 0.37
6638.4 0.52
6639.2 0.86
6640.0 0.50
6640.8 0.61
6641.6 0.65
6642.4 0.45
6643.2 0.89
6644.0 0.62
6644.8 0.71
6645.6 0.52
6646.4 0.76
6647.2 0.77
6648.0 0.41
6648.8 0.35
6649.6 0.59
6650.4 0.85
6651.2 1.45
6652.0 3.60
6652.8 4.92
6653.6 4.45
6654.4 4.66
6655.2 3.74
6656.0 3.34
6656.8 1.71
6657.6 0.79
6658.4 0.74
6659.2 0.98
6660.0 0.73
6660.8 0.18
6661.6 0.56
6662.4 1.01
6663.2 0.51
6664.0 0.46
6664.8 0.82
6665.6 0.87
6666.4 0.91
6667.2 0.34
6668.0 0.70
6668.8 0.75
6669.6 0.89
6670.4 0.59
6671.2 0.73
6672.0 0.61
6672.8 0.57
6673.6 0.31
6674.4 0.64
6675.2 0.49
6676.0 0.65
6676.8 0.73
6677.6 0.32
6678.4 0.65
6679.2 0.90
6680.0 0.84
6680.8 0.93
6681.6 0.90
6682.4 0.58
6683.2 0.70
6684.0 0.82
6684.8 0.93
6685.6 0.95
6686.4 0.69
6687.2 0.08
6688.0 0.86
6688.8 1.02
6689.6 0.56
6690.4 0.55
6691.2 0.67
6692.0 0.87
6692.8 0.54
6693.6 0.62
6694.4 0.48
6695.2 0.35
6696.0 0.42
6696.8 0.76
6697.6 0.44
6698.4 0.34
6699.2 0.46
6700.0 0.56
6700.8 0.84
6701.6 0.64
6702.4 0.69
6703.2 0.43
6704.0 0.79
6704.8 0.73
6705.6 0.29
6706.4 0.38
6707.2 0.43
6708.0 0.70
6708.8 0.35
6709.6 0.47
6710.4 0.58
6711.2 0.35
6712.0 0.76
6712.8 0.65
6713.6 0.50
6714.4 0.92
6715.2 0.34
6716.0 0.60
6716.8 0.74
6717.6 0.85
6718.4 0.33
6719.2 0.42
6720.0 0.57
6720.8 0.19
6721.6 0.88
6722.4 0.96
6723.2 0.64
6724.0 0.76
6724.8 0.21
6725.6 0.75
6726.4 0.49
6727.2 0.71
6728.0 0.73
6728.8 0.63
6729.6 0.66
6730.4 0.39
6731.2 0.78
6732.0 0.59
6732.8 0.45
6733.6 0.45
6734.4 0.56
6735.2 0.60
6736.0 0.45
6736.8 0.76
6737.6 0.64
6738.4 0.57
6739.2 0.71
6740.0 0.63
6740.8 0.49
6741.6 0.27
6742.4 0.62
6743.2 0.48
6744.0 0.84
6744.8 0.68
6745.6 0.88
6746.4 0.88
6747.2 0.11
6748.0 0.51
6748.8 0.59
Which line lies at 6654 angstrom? [O III] 5007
